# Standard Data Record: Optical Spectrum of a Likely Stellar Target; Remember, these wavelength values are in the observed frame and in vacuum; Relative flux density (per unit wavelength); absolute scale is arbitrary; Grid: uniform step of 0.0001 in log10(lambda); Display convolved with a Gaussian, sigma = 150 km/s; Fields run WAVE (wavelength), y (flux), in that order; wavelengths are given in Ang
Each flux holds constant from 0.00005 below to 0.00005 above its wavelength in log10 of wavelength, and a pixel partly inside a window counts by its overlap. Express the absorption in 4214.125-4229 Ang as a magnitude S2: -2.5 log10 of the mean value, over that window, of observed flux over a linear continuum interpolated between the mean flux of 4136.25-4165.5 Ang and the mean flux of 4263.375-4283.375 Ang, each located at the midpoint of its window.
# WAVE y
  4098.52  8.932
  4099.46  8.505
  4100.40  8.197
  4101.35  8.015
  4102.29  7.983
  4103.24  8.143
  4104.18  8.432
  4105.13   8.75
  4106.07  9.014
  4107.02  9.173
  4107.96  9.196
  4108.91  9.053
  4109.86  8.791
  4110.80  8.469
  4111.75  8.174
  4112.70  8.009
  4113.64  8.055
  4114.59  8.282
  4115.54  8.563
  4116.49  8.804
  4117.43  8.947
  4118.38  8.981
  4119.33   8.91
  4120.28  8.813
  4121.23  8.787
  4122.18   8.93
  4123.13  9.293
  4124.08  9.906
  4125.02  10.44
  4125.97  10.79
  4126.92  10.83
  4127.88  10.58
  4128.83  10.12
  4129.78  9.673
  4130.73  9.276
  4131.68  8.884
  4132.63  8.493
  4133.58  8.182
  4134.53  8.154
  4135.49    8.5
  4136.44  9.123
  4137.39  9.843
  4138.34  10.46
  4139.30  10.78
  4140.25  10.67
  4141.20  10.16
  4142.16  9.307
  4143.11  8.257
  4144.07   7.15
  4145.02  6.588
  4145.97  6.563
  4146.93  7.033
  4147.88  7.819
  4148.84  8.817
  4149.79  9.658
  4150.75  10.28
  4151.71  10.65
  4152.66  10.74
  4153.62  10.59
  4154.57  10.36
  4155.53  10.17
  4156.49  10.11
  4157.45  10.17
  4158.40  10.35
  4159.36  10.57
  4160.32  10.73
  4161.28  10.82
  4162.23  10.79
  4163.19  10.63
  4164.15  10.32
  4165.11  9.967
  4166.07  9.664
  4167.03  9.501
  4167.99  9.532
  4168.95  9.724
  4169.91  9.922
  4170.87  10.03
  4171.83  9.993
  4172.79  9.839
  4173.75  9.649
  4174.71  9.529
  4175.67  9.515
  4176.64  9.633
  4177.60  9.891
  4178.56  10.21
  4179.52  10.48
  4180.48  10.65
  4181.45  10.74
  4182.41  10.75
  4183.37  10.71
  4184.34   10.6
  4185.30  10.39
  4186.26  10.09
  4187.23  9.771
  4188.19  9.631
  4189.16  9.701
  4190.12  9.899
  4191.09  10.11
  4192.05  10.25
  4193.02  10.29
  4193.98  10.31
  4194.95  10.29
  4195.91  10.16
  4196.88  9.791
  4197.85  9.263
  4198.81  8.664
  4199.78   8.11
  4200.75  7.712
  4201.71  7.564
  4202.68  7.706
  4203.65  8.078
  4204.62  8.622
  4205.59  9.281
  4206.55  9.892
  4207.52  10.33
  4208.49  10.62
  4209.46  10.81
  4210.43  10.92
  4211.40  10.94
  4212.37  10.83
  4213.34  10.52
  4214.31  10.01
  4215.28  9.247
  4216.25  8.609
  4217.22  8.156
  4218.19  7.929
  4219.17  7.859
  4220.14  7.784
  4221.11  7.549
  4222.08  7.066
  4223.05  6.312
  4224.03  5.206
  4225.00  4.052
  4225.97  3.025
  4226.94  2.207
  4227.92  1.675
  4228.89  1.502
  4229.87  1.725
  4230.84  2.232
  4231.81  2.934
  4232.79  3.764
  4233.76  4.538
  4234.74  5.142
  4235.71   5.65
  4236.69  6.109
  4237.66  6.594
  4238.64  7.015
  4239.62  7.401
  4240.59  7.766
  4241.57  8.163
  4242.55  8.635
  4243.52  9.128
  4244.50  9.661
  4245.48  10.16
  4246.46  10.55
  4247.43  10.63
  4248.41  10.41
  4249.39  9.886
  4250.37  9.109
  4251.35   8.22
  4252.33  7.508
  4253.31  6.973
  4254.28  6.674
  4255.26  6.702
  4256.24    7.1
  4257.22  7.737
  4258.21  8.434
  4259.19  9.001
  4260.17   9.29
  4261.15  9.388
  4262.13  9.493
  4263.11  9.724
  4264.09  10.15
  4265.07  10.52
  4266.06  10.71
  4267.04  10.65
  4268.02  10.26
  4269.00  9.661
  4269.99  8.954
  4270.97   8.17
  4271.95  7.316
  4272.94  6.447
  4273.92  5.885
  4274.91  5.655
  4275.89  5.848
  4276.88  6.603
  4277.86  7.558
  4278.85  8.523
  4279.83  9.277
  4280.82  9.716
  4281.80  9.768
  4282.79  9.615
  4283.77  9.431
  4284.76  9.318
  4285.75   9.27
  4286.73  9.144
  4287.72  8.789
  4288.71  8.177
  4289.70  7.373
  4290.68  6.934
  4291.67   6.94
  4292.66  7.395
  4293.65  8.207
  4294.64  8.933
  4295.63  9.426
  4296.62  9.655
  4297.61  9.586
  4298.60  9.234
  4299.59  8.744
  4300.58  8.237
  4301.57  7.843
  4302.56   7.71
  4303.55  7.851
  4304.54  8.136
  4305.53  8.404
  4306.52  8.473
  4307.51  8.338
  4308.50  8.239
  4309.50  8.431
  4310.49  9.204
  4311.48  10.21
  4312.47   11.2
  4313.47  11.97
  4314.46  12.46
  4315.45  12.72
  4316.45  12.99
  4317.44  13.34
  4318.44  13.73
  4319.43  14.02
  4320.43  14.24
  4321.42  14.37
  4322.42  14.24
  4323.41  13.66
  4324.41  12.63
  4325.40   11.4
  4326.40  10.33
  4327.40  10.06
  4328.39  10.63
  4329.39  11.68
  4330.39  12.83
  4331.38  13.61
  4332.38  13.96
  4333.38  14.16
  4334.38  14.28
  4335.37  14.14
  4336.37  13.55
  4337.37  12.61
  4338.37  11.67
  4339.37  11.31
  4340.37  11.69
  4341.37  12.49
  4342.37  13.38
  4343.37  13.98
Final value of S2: 0.42 mag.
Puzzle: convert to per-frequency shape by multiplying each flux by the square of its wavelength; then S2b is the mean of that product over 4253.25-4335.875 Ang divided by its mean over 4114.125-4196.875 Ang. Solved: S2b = 1.08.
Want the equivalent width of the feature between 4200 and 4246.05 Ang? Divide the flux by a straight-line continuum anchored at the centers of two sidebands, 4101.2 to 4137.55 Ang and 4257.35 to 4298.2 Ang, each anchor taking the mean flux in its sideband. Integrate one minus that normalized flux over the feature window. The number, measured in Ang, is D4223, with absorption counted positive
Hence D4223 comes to 8.2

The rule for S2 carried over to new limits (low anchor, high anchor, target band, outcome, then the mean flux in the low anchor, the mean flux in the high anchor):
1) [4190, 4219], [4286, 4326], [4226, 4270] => 0.29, 9.47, 10.1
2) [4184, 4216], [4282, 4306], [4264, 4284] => 0.03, 9.7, 8.53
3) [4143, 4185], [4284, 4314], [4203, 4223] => 0.03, 9.78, 8.72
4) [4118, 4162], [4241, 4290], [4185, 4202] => -0.05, 9.47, 8.71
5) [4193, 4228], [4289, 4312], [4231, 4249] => 0.14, 8.36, 8.42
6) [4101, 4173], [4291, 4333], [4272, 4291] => 0.27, 9.33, 10.6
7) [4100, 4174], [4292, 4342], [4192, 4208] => 0.09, 9.32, 11.1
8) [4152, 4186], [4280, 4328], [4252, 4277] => 0.21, 10.2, 10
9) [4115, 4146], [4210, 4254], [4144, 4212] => -0.19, 9.21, 7.13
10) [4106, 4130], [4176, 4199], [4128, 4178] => 0.01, 9.17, 10.1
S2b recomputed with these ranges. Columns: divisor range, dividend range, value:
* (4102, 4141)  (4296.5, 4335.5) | 1.34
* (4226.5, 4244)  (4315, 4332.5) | 2.59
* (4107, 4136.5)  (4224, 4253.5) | 0.75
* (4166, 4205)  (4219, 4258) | 0.70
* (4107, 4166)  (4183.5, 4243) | 0.86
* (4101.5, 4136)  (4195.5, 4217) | 1.09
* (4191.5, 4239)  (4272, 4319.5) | 1.26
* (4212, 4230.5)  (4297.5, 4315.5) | 1.52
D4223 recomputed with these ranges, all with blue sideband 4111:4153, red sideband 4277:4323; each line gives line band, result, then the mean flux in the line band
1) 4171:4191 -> -1.8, 10.1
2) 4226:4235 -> 6.3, 2.81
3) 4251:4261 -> 1.8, 7.81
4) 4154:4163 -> -1.2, 10.5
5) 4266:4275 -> 1.1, 8.38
